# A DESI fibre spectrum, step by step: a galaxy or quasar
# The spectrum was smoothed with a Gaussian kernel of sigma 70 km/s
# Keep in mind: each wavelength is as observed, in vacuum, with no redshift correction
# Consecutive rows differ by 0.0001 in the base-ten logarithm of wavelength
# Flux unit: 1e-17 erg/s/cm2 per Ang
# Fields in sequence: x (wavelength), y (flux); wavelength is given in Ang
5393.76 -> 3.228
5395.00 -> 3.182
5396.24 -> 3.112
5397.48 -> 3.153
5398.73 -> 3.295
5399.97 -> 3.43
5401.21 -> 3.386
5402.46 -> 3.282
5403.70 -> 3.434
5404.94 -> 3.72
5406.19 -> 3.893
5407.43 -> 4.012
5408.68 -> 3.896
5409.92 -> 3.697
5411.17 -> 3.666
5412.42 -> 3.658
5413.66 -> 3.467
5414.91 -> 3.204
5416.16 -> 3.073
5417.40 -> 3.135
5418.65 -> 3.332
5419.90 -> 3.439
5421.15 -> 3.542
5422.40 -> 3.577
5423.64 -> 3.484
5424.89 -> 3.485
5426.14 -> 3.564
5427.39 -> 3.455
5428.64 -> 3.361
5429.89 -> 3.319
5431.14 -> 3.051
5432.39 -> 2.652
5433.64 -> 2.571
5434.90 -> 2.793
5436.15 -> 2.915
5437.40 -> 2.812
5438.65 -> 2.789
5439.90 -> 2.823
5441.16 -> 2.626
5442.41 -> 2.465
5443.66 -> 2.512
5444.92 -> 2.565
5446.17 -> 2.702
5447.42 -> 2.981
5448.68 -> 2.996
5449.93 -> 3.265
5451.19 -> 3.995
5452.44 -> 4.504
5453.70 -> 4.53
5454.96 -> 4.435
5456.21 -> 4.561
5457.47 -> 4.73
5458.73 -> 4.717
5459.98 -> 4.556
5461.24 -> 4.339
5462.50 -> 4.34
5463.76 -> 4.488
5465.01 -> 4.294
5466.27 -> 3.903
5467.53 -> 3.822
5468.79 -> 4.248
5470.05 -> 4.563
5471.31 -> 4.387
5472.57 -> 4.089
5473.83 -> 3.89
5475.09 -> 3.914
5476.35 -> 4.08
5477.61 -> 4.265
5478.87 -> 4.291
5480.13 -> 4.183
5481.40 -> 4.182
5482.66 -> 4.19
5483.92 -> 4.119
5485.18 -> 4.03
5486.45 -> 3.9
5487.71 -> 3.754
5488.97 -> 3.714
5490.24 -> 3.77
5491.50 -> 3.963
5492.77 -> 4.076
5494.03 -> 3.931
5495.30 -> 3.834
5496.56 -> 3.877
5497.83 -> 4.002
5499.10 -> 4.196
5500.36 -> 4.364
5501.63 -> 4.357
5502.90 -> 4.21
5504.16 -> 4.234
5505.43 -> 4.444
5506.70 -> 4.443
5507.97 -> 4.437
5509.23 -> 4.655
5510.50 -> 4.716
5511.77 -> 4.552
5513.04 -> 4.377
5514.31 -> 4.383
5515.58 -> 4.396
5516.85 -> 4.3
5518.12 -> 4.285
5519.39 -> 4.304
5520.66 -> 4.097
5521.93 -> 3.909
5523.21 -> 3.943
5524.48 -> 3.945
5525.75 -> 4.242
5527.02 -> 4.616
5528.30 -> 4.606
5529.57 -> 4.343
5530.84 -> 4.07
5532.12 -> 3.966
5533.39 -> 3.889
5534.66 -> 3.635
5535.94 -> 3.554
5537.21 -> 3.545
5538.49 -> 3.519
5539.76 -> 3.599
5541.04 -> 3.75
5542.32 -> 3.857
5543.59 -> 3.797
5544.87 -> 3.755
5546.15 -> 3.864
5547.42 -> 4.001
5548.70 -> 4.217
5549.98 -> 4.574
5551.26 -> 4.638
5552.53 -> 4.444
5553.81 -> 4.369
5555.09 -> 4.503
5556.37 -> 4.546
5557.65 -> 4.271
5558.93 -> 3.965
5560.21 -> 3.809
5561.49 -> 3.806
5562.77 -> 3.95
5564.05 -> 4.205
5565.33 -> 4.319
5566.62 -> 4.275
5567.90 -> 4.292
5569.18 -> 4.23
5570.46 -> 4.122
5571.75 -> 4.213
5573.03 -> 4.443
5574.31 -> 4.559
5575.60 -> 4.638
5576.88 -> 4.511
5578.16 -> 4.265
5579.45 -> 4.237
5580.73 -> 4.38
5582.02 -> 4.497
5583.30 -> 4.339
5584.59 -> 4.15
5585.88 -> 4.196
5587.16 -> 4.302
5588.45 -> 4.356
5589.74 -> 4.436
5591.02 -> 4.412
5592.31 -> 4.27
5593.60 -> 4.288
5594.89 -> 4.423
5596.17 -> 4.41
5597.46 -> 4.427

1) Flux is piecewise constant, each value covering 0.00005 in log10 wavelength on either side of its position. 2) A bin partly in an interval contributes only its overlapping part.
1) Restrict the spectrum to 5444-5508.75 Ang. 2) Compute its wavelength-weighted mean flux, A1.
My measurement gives 4.07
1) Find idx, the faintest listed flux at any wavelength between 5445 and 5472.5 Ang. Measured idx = 2.702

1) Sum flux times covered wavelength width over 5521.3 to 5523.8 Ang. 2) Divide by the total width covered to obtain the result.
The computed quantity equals 3.91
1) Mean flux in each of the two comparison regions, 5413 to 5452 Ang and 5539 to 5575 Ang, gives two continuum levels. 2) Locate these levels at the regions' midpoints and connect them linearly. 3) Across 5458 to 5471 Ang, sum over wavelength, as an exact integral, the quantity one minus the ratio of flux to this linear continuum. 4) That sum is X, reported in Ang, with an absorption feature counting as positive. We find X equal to -3.70 Ang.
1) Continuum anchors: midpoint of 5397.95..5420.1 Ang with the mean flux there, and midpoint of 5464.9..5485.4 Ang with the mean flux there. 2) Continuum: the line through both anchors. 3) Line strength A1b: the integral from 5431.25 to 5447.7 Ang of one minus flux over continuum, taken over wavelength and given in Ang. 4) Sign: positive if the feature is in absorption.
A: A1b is 4.69 Ang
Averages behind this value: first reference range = 3.5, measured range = 2.71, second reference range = 4.14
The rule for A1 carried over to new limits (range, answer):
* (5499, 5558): 4.19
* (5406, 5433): 3.45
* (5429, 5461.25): 3.37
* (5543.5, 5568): 4.19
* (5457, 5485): 4.25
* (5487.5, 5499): 3.9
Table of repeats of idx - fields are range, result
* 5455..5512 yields 3.714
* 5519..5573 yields 3.519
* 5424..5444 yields 2.465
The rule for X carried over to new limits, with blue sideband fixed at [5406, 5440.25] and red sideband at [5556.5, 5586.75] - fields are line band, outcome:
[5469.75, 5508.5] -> -4.04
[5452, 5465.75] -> -3.74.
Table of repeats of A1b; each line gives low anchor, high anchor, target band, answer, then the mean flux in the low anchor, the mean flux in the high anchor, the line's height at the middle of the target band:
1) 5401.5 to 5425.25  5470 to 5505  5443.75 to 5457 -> 0.6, 3.52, 4.08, 3.8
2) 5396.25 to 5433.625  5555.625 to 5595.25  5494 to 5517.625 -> -2.4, 3.42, 4.28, 3.91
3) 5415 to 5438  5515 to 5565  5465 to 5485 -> -3.2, 3.2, 4.08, 3.58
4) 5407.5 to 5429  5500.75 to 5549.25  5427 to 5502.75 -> 0.1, 3.49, 4.13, 3.77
